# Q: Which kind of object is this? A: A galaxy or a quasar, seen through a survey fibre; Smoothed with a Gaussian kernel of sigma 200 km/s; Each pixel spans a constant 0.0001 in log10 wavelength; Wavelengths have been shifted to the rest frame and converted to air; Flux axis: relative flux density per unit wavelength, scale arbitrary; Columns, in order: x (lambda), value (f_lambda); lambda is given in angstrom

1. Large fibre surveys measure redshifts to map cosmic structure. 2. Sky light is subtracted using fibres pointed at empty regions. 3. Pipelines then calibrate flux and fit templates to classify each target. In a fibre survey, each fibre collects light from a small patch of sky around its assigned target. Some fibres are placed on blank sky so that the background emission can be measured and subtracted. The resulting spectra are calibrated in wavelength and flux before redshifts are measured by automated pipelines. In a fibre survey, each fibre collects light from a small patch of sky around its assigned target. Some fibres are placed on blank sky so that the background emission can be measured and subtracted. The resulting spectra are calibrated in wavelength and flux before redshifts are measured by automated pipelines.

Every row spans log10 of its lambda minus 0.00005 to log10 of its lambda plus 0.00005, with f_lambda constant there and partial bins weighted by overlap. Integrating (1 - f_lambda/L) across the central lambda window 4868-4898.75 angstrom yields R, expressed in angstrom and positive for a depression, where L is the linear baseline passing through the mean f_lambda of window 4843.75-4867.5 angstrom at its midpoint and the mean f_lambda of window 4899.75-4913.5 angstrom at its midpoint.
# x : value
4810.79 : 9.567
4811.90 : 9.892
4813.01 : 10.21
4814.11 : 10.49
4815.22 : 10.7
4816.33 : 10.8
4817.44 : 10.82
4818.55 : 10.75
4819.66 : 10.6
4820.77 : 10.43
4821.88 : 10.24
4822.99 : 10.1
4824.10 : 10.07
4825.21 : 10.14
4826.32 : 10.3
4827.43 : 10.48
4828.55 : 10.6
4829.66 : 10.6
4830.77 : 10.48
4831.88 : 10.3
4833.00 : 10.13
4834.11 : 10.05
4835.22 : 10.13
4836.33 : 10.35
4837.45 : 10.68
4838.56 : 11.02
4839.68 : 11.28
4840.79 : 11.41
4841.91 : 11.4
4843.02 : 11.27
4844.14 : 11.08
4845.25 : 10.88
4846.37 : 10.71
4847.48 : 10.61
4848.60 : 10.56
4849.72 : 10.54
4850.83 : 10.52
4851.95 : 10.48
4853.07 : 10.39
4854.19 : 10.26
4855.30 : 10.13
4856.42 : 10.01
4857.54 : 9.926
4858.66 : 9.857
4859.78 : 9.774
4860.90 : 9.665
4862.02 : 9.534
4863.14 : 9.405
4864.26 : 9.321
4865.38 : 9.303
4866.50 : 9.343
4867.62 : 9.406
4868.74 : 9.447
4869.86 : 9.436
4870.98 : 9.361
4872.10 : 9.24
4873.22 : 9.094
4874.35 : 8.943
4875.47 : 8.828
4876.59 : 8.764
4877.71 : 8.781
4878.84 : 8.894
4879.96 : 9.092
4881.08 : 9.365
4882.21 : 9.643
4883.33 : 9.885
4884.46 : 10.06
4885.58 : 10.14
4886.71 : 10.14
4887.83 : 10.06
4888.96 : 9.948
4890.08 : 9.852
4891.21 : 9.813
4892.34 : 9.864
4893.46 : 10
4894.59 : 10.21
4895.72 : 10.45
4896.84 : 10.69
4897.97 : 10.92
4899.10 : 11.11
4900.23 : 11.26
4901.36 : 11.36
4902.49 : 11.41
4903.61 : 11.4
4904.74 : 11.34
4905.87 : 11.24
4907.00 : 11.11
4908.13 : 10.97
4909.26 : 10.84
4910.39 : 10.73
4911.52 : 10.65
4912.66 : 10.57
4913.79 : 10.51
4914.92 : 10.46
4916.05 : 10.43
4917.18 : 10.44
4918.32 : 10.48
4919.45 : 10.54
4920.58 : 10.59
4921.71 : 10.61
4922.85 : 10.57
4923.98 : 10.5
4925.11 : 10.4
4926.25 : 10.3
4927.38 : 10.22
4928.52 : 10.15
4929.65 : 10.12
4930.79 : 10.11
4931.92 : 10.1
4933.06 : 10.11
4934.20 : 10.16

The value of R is 2.7 angstrom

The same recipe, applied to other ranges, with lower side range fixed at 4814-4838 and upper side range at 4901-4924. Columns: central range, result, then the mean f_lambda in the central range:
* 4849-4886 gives 3.5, 9.6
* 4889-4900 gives 0.4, 10.3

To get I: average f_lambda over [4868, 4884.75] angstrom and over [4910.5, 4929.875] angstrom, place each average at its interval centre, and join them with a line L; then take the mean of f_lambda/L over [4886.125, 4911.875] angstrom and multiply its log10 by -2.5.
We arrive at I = -0.08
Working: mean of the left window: 9.24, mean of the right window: 10.5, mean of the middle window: 10.7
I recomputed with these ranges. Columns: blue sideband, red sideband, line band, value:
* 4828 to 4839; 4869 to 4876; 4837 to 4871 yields -0.05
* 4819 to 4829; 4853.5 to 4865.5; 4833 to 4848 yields -0.08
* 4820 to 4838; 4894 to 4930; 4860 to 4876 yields 0.13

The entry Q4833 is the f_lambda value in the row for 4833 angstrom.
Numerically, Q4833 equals 10.13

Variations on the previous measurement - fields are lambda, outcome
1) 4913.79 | 10.51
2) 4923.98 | 10.5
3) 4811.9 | 9.892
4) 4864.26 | 9.321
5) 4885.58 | 10.14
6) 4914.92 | 10.46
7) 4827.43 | 10.48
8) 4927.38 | 10.22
